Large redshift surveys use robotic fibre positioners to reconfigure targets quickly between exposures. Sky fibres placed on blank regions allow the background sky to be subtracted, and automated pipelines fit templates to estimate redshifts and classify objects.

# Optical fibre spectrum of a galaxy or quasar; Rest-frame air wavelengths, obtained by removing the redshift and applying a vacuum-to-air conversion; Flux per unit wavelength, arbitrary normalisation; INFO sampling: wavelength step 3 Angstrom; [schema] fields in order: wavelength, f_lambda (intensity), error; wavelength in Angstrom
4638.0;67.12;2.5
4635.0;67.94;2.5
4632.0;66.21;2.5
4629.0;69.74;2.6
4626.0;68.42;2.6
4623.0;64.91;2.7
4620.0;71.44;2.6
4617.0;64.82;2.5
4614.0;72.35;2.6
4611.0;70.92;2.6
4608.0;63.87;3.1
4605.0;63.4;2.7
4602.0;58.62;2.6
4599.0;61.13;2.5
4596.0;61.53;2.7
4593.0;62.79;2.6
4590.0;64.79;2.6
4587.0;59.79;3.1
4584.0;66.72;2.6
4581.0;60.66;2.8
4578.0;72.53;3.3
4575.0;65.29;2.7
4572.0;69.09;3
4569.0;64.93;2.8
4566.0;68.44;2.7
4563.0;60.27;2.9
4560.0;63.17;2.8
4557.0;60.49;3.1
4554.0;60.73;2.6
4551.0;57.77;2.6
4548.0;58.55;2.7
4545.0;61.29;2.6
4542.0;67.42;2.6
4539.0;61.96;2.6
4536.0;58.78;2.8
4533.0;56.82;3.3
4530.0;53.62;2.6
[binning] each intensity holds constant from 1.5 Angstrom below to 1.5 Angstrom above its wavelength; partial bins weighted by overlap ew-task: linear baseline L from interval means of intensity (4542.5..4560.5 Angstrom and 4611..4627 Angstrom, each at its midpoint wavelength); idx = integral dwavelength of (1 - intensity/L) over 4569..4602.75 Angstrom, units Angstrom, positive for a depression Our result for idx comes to 0.28 Angstrom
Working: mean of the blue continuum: 60.6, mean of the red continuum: 68.6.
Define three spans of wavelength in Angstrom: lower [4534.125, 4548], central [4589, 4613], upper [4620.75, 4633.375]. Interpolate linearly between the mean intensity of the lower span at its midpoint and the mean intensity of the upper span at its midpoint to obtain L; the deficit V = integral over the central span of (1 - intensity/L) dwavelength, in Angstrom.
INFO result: 0.8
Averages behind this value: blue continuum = 61.8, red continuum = 67.6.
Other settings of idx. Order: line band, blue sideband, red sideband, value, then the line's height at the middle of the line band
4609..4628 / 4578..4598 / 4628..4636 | -0.64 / 66.5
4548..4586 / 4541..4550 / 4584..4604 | -1.23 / 61.9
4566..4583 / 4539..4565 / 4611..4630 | -0.77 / 63.8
